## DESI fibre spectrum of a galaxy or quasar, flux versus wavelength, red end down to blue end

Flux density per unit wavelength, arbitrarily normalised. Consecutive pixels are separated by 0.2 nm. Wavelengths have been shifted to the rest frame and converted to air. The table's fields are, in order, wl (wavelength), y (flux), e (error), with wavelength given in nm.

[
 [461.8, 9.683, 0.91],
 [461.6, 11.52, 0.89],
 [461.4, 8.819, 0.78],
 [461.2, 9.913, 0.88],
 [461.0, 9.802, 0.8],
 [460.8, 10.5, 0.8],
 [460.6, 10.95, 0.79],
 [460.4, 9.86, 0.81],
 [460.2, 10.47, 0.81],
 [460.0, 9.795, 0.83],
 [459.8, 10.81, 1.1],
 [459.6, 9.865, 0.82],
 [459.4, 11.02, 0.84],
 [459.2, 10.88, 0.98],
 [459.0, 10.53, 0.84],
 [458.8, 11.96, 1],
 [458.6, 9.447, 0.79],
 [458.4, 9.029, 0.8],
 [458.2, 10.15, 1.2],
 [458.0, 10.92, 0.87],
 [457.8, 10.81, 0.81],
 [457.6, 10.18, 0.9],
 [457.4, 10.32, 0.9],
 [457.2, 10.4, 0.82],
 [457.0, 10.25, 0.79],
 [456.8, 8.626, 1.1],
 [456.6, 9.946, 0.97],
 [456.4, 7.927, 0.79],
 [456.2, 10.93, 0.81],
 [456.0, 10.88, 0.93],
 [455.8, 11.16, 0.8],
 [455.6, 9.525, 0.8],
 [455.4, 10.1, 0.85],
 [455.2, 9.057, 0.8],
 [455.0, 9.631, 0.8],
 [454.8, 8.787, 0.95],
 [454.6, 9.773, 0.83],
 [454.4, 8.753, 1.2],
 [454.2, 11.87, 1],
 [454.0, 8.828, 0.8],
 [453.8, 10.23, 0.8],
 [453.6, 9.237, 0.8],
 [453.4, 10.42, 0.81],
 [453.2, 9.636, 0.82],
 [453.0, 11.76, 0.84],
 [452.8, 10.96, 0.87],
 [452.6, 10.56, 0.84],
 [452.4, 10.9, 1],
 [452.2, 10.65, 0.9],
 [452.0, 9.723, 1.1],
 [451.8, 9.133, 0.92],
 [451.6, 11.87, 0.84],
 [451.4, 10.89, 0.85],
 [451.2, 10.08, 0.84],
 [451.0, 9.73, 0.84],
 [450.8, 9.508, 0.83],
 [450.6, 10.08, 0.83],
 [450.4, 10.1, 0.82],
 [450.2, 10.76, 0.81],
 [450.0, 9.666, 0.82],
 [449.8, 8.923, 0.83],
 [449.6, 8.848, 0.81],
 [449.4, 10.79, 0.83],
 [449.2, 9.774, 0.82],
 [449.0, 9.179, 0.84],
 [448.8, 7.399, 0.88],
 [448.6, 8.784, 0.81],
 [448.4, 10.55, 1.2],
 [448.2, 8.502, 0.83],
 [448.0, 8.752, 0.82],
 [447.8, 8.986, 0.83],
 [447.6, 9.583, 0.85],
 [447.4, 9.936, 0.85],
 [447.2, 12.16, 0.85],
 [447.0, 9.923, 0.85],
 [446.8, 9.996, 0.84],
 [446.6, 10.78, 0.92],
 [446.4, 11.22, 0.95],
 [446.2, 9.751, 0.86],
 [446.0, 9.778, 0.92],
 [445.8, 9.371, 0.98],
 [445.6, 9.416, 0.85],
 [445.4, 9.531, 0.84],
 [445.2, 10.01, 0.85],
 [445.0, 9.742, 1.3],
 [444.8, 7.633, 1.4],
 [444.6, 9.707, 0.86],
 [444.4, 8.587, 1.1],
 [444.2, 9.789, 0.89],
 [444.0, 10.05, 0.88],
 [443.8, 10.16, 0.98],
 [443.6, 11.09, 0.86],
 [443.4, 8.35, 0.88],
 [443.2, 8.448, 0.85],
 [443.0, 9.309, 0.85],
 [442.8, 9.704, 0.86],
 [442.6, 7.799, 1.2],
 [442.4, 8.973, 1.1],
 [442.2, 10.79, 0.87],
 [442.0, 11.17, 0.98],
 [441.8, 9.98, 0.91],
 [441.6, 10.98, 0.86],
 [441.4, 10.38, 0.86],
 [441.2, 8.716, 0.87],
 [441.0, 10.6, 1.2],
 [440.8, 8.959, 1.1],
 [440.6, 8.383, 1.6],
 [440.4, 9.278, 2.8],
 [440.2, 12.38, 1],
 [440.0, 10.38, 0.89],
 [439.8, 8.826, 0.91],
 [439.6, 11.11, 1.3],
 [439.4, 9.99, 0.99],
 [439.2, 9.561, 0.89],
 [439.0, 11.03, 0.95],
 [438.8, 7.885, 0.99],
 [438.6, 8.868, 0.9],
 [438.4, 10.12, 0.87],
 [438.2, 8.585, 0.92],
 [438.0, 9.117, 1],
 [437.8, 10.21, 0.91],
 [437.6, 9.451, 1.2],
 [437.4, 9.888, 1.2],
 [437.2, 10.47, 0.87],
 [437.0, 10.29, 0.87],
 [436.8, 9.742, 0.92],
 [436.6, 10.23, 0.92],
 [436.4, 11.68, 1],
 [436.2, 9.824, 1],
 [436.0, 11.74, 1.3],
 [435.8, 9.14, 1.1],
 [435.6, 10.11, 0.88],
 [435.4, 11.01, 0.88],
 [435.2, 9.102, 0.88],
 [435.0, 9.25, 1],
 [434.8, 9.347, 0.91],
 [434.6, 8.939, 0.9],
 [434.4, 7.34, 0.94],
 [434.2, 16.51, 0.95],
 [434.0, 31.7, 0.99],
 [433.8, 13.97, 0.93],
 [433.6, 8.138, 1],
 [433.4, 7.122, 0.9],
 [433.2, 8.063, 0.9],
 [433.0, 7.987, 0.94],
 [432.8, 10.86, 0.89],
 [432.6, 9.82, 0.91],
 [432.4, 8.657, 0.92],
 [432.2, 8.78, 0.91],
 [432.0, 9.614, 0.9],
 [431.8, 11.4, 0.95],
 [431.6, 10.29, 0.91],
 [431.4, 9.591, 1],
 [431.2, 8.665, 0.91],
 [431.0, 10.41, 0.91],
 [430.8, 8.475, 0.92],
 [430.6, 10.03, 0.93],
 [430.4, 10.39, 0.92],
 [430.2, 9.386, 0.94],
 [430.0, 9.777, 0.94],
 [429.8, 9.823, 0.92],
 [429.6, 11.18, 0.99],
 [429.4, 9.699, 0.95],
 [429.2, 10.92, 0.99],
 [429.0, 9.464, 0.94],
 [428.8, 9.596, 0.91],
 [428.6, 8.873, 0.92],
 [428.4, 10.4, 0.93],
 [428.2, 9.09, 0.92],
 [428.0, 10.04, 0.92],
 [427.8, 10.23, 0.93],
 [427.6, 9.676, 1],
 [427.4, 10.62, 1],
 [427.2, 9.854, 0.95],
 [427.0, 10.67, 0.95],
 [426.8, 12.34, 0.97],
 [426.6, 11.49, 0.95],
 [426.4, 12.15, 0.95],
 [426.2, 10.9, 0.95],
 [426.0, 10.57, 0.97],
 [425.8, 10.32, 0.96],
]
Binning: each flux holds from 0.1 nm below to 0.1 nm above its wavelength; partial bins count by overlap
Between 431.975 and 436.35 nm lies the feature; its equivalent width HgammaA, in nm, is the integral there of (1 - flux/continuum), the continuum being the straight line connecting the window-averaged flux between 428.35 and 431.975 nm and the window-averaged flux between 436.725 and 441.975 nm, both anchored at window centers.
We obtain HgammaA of -0.41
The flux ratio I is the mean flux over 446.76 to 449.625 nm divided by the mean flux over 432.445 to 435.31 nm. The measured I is 0.85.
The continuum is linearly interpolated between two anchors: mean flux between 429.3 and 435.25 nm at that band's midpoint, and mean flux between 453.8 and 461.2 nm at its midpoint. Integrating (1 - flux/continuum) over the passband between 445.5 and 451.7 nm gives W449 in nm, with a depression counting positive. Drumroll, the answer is 0.24 nm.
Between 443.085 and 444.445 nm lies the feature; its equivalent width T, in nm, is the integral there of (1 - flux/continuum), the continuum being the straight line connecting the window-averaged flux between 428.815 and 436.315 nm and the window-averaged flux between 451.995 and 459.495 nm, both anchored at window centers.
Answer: 0.10 nm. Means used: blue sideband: 10.4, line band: 9.53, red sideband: 10.2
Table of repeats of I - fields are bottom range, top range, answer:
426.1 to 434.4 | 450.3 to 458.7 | 0.95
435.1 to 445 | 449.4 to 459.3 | 1.03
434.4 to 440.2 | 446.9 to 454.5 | 1.01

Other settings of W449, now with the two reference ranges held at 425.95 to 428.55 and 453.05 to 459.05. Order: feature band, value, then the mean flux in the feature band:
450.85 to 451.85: -0.03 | 10.4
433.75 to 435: -0.45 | 14.2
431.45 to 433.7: 0.28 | 9.17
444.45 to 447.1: 0.12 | 9.74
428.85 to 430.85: 0.11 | 9.94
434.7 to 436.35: 0.07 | 9.99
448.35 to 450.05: 0.14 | 9.28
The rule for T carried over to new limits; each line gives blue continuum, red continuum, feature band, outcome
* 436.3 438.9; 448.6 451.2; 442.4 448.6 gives 0.01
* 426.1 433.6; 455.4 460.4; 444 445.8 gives 0.13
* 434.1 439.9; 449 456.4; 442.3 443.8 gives 0.13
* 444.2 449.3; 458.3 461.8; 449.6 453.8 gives -0.15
